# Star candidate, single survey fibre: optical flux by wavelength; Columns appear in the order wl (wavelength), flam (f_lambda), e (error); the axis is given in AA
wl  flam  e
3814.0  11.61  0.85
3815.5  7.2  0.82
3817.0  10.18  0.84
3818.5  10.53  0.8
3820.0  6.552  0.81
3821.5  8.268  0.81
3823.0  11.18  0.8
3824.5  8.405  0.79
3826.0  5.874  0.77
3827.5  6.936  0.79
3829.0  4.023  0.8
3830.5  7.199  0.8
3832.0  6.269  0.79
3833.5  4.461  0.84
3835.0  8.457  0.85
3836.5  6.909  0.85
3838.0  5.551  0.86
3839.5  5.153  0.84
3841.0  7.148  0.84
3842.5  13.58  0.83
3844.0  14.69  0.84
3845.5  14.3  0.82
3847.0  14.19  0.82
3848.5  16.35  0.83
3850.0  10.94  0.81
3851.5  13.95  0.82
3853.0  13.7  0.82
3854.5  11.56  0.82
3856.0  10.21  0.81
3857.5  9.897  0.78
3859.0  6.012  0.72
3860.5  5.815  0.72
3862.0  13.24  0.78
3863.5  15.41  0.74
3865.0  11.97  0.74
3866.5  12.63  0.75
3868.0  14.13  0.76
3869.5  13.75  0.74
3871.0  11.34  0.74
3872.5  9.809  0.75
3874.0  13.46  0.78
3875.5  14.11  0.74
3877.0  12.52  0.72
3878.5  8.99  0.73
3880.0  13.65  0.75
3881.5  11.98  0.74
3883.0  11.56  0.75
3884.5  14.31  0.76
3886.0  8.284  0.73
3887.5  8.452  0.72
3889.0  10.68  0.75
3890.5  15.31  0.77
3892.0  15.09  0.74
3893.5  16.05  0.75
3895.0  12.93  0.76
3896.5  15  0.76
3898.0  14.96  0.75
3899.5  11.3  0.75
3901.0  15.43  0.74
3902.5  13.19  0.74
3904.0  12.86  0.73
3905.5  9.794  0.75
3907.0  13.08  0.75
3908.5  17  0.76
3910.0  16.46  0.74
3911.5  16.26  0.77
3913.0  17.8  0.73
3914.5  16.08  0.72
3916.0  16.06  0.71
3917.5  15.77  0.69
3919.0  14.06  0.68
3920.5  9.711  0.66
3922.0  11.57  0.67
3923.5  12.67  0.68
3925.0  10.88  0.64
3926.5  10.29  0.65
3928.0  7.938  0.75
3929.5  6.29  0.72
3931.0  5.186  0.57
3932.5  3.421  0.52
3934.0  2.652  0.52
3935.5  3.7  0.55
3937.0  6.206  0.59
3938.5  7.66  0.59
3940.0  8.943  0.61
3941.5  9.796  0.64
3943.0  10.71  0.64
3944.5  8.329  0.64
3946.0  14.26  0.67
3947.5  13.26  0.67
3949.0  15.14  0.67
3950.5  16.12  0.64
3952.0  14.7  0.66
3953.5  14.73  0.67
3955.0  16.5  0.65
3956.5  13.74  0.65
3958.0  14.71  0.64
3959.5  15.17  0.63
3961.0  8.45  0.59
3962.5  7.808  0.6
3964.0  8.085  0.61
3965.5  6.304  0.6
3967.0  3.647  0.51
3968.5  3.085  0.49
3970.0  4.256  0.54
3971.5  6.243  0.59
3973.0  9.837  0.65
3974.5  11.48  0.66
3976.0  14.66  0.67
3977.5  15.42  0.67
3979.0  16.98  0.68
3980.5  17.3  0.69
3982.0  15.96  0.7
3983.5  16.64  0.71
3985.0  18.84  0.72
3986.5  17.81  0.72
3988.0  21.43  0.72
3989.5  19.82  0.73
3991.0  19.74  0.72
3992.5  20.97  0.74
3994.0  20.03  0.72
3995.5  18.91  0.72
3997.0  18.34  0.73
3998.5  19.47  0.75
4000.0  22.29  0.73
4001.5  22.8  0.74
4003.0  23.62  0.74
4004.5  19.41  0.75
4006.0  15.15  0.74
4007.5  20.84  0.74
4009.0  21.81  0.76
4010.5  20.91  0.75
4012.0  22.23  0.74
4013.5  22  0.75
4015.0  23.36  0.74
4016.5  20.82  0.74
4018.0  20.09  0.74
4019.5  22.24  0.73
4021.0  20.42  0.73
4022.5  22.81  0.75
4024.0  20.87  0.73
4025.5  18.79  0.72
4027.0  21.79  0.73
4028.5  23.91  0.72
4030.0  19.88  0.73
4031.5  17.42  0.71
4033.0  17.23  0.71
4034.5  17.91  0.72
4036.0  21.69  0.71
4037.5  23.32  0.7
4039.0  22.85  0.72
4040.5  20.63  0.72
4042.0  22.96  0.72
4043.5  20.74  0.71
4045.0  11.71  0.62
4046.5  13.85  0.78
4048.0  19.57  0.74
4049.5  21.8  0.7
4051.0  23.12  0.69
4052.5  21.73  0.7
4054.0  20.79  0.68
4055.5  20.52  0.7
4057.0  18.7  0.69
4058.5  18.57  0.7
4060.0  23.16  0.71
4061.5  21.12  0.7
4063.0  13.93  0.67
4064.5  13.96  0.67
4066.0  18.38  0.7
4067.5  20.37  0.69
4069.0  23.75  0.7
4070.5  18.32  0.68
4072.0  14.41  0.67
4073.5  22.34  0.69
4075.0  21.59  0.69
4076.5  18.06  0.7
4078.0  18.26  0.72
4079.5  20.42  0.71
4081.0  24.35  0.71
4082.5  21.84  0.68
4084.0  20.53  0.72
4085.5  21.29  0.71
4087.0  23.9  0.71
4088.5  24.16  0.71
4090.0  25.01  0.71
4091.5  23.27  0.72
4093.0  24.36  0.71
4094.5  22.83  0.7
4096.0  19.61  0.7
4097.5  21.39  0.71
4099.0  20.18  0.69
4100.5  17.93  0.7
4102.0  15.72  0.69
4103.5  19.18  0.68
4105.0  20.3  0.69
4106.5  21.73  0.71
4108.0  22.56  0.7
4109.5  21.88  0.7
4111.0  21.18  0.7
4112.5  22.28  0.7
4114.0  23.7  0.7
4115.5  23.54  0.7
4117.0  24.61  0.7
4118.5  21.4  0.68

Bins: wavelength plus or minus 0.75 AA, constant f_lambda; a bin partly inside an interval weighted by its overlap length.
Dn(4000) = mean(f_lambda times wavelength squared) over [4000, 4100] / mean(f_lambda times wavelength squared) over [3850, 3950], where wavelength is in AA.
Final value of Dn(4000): 1.89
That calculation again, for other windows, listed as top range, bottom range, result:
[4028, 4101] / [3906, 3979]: 1.97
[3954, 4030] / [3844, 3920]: 1.38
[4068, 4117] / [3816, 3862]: 2.59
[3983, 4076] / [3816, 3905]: 1.98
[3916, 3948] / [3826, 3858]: 1.01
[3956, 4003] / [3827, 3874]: 1.51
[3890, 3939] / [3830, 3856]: 1.20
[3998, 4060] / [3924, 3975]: 2.27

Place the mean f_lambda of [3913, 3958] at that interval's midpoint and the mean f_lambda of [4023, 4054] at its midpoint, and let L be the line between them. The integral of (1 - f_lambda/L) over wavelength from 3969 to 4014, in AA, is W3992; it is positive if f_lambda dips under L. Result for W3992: -4.3 AA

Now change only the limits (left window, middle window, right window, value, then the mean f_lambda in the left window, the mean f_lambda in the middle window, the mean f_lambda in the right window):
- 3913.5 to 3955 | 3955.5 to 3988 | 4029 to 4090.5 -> 3.96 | 10.7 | 12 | 20.1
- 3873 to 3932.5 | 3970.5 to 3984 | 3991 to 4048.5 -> 3.07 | 12.6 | 13.6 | 20.4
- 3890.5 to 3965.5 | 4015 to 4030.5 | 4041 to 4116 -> -3.54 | 12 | 21.3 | 20.5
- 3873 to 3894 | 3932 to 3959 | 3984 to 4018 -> 9.48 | 12.4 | 10.9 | 20.4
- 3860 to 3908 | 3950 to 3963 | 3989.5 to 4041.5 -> 2.61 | 12.6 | 13.6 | 20.7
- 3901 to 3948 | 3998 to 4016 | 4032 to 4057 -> -4.18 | 11.1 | 21.2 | 20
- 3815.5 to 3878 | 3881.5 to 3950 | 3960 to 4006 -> 4.36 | 10.2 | 11.7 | 15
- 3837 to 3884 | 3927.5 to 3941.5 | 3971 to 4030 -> 8.68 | 11.7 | 5.95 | 19.2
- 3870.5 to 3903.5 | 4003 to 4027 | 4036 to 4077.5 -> -3.96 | 12.7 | 20.9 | 19.7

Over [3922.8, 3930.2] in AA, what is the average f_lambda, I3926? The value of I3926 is 9.62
